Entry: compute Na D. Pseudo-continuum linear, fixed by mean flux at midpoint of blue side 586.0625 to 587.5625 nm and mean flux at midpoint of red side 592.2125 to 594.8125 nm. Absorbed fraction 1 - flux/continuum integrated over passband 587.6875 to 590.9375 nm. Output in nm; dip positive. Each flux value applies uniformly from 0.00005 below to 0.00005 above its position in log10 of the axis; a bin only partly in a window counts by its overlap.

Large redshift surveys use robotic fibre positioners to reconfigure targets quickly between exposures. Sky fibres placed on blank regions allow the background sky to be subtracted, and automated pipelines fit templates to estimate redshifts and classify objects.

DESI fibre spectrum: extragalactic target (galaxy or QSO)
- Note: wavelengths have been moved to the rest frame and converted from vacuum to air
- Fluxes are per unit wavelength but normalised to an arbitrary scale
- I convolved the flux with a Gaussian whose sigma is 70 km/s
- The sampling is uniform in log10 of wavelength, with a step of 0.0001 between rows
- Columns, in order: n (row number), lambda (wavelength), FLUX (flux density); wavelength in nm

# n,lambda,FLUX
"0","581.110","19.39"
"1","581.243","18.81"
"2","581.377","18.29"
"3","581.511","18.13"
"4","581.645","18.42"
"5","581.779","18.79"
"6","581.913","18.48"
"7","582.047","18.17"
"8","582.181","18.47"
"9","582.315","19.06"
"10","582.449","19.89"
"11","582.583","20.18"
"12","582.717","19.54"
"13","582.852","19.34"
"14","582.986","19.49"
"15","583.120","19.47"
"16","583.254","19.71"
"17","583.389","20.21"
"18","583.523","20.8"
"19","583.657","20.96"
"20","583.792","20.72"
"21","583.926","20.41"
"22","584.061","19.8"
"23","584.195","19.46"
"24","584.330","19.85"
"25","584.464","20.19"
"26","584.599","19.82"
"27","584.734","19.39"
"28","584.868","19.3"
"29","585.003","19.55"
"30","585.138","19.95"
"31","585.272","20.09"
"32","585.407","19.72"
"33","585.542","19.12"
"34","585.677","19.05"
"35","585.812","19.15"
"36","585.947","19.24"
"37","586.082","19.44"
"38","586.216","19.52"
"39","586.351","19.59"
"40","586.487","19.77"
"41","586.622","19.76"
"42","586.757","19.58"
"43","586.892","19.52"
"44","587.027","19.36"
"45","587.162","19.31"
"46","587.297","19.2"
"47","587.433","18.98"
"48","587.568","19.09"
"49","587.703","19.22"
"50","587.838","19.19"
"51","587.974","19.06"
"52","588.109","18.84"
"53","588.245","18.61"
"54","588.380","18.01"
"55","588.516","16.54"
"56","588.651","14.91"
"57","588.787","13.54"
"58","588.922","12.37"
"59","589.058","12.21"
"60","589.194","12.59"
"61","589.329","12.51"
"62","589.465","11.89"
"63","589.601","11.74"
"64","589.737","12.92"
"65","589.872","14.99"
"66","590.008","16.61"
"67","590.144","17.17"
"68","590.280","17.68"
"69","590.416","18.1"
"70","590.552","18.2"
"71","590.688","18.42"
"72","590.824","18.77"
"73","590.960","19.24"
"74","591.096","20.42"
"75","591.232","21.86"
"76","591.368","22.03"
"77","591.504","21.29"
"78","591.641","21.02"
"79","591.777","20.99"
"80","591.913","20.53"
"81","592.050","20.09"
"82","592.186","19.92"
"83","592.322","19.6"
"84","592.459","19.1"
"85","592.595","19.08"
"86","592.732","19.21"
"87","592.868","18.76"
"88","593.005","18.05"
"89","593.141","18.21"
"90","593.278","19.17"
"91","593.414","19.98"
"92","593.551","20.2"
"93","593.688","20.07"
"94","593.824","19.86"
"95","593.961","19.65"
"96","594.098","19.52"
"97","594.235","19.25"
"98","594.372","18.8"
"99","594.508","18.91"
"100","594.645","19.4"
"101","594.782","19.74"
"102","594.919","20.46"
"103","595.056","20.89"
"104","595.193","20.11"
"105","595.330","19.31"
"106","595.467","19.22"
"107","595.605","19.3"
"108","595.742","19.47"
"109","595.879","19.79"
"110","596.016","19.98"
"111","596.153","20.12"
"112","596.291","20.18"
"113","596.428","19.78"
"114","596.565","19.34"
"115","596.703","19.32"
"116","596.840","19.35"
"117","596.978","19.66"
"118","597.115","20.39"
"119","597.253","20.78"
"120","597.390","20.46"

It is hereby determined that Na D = 0.57 nm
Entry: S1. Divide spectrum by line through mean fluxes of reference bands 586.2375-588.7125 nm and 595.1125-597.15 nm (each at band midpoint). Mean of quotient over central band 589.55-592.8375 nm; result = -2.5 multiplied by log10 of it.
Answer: 0.03 mag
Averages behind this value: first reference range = 18.8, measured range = 18.7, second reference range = 19.7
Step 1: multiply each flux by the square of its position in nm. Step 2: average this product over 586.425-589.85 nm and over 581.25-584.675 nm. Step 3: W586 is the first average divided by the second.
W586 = 0.9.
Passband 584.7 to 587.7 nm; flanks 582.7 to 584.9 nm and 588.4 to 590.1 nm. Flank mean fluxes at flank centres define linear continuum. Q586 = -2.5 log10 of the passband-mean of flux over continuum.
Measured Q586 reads -0.136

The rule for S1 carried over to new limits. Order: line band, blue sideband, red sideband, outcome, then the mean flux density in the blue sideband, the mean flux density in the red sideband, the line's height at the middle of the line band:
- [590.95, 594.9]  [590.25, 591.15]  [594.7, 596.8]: -0.035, 18.7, 19.8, 19.2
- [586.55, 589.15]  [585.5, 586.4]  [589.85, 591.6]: 0.087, 19.3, 19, 19.2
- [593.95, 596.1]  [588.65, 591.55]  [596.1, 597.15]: -0.040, 16.3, 19.7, 18.9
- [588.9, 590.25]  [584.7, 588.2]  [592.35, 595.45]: 0.382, 19.4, 19.4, 19.4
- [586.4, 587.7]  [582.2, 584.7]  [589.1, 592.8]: -0.024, 19.9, 18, 19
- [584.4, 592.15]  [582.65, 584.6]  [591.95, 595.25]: 0.087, 20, 19.5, 19.8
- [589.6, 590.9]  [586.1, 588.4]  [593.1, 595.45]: 0.162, 19.2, 19.6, 19.4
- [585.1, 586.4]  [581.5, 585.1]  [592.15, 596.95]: 0.004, 19.6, 19.5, 19.6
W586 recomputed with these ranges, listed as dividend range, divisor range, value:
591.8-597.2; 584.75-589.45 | 1.11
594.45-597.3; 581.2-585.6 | 1.06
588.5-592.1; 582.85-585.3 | 0.87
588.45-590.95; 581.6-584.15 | 0.79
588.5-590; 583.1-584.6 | 0.67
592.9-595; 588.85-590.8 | 1.32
